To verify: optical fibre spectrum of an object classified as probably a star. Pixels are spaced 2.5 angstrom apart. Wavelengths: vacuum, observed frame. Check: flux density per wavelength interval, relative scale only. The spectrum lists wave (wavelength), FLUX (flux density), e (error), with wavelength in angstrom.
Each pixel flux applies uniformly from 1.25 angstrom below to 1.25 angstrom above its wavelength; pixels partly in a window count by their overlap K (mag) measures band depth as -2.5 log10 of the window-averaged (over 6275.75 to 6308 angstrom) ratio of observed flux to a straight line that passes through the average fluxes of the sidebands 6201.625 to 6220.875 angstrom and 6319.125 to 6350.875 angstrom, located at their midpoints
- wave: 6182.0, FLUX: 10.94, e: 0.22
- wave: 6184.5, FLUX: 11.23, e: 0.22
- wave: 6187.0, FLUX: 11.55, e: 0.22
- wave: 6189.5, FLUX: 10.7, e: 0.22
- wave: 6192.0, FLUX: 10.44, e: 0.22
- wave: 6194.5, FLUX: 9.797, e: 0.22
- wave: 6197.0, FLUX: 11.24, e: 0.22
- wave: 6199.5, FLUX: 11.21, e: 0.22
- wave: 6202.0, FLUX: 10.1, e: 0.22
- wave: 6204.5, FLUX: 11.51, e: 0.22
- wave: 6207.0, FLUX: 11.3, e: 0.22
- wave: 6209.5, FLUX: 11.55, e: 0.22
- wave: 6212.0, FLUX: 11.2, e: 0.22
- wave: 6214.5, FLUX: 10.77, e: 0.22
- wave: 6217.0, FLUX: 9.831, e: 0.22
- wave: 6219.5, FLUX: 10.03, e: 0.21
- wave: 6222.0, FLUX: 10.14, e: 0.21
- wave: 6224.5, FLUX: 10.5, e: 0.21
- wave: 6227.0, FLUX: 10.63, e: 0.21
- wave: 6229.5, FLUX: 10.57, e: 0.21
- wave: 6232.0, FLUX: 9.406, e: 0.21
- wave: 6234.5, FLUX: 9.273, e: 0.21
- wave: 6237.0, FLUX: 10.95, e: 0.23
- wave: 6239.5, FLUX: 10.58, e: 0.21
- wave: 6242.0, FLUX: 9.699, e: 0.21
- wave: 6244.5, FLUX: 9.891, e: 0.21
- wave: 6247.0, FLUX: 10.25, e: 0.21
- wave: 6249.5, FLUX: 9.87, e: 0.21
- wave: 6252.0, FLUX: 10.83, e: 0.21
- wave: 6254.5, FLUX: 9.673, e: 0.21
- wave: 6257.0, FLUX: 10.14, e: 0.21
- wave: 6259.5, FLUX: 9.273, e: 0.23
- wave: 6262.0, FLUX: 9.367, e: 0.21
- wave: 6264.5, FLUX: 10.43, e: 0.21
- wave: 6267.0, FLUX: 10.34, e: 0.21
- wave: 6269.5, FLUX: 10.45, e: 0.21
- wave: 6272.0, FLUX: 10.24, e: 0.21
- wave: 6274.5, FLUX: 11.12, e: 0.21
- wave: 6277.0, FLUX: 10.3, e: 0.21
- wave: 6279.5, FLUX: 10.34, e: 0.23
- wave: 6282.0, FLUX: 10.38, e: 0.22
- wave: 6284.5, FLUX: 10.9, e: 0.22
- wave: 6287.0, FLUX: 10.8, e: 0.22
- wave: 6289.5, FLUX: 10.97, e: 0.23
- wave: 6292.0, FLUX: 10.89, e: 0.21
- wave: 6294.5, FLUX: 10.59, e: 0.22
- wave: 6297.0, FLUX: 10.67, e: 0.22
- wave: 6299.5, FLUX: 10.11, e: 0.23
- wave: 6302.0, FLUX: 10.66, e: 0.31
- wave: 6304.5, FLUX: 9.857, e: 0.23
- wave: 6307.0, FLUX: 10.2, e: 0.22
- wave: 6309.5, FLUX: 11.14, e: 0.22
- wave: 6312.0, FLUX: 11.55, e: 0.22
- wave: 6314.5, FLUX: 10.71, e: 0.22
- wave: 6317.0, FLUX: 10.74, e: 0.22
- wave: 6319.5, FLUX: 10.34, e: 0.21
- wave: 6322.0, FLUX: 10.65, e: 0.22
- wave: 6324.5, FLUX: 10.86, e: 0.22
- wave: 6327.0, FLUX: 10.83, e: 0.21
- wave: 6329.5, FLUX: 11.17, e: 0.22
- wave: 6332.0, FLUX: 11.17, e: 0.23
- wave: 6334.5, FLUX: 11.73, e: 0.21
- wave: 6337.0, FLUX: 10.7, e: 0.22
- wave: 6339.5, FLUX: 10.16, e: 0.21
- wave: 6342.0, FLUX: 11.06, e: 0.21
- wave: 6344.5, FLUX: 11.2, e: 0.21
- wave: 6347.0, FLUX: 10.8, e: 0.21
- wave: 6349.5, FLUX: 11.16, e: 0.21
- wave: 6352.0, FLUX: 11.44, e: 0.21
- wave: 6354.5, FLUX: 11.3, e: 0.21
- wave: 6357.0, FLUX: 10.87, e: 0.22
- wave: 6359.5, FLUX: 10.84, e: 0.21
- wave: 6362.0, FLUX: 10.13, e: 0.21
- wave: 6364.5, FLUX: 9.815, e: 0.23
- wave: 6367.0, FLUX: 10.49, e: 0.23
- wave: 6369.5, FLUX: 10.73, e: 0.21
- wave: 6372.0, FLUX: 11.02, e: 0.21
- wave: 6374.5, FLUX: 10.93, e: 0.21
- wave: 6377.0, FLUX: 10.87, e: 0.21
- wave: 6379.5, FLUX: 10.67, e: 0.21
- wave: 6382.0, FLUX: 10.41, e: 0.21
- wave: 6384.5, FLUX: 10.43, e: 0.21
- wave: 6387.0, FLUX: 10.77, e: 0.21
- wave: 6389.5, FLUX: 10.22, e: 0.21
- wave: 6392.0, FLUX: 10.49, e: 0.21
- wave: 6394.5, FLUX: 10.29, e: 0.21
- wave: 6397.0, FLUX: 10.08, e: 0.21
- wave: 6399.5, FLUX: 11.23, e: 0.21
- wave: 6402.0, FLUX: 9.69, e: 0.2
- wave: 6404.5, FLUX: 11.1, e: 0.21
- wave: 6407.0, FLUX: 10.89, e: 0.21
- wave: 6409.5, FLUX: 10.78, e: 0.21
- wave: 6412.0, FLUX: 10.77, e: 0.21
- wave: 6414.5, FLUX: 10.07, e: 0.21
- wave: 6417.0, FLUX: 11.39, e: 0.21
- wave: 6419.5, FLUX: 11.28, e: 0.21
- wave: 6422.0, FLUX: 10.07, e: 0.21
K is 0.04 mag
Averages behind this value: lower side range 10.8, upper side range 10.9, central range 10.5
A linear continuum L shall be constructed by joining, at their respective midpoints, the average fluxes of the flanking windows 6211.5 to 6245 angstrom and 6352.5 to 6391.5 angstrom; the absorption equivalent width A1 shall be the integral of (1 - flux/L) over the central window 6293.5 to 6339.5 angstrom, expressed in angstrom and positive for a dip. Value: -1.1 angstrom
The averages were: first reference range 10.2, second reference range 10.6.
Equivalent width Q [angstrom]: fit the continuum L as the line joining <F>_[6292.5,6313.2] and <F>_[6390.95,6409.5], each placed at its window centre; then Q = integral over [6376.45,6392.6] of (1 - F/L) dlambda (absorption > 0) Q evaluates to 0.0 angstrom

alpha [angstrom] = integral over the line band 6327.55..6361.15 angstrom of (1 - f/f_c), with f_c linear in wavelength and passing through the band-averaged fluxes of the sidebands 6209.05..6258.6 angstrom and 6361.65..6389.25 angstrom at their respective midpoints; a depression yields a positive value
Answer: -1.7 angstrom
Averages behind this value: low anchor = 10.3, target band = 11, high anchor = 10.6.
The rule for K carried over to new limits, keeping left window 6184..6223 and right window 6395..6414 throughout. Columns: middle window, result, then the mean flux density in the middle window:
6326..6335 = -0.05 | 11.2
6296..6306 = 0.04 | 10.3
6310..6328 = -0.01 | 10.8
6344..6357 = -0.05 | 11.1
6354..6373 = 0.00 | 10.6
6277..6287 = 0.02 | 10.5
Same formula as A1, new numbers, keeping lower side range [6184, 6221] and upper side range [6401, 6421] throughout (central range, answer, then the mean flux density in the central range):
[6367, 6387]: 0.1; 10.7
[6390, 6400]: 0.3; 10.4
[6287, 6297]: 0.0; 10.8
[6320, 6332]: -0.1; 10.9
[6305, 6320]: 0.0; 10.8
